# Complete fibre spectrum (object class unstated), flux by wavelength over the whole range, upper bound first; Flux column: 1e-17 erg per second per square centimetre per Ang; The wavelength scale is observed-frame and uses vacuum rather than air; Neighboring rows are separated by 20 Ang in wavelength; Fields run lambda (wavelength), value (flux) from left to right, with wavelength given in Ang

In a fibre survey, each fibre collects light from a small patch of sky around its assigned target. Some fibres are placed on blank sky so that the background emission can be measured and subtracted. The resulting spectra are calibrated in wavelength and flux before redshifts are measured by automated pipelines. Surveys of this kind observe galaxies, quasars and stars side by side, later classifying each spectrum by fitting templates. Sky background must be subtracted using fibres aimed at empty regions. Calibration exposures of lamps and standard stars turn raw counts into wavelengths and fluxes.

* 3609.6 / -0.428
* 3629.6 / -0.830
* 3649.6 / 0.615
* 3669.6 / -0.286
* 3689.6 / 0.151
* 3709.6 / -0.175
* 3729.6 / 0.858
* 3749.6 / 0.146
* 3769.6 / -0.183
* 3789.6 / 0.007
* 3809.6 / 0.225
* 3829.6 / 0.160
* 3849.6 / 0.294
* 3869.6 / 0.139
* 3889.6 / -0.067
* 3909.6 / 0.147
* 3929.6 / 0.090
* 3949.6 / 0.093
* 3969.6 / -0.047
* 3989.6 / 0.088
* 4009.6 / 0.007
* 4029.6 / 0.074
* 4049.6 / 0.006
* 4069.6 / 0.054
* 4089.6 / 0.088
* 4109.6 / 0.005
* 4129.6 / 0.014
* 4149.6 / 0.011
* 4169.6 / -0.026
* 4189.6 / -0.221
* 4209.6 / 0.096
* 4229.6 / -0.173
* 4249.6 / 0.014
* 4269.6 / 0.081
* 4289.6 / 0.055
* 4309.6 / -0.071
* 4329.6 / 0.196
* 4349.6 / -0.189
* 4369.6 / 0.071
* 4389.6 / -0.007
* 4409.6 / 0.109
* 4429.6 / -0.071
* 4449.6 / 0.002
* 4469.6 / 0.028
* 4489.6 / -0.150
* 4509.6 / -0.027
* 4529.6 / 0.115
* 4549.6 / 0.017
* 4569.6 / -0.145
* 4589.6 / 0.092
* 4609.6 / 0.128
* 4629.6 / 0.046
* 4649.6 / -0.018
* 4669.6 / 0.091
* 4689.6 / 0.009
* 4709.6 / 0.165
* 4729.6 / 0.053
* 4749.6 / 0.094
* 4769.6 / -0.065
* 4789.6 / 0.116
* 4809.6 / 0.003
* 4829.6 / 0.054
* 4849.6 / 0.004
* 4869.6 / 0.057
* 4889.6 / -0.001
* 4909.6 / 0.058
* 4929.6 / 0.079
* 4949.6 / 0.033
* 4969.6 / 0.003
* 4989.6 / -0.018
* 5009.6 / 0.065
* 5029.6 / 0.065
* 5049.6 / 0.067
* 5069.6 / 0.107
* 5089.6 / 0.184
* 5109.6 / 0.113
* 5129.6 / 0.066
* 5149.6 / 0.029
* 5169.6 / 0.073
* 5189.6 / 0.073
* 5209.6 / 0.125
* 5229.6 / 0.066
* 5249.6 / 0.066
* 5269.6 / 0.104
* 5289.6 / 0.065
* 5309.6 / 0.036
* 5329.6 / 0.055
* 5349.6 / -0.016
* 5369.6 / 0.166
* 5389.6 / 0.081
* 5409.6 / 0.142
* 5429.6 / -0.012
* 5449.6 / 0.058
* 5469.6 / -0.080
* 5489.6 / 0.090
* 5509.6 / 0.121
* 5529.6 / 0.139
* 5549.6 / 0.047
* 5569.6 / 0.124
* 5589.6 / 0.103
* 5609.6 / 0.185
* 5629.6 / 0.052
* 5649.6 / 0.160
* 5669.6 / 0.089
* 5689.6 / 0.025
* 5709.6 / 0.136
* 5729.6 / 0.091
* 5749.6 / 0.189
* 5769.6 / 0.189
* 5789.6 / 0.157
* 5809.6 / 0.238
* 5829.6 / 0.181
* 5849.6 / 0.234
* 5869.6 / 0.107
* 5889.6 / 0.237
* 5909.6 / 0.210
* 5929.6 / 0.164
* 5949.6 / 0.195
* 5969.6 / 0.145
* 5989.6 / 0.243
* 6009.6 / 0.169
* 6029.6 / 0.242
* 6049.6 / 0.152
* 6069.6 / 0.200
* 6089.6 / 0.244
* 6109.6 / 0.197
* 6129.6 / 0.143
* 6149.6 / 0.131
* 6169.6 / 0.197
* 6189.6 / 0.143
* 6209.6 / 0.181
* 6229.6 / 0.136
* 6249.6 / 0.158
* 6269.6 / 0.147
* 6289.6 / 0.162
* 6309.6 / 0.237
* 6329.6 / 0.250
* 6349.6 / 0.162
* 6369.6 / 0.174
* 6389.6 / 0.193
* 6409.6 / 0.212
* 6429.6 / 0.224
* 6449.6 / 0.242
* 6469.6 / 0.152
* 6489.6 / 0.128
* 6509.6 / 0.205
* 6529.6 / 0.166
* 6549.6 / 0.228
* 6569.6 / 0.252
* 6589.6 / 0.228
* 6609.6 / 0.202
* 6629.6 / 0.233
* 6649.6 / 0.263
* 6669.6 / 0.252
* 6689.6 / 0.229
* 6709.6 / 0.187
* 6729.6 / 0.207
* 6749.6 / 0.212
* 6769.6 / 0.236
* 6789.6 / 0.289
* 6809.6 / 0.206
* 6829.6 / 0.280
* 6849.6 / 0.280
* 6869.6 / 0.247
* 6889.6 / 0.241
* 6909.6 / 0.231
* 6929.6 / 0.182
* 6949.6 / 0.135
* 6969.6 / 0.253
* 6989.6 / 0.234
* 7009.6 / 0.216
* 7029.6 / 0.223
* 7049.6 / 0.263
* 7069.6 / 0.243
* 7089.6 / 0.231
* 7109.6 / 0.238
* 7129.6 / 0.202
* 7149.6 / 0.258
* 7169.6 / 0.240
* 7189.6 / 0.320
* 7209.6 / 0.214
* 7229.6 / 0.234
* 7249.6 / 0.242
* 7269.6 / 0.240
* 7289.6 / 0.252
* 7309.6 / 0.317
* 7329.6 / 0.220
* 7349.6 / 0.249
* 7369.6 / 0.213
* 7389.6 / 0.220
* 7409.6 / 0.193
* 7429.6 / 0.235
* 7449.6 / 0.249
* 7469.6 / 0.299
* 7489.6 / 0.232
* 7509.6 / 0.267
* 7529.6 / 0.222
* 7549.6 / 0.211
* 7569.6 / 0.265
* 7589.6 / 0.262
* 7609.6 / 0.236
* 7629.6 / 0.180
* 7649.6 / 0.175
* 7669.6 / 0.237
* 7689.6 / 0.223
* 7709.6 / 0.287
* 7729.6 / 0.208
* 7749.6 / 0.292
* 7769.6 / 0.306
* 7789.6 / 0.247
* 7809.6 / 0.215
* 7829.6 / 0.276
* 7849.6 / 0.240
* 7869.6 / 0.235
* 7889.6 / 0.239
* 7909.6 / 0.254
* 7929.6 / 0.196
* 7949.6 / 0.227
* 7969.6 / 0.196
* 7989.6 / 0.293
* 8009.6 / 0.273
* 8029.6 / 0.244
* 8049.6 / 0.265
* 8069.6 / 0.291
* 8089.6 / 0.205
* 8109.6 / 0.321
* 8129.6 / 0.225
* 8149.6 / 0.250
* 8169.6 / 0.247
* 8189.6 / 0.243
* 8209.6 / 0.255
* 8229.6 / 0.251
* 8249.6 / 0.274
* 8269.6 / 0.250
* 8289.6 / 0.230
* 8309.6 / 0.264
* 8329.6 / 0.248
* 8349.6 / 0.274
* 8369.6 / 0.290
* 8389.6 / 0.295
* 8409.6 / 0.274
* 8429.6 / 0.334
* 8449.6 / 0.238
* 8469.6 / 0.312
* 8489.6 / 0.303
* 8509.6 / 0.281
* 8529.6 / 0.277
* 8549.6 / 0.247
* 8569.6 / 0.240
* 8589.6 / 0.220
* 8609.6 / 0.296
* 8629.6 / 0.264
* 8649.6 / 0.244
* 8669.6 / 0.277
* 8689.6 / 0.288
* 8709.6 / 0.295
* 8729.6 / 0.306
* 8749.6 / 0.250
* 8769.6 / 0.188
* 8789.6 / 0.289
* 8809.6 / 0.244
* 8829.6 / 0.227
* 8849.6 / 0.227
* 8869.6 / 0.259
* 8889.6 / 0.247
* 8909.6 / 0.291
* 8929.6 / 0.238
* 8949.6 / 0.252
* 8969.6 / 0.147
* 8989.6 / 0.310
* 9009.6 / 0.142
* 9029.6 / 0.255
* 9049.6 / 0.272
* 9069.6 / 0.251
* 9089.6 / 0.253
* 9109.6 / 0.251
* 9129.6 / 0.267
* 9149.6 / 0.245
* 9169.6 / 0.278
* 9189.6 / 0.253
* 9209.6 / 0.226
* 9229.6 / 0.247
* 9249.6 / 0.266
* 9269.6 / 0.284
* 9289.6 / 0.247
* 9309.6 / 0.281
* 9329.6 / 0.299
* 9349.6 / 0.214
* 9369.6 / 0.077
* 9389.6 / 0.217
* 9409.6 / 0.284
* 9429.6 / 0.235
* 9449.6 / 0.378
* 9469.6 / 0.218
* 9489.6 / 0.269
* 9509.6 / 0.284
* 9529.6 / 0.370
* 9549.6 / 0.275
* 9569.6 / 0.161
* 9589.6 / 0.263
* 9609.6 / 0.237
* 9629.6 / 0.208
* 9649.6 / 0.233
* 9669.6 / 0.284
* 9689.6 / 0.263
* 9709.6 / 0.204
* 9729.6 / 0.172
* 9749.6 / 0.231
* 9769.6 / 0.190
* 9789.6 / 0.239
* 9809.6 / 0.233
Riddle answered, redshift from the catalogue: 0.43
